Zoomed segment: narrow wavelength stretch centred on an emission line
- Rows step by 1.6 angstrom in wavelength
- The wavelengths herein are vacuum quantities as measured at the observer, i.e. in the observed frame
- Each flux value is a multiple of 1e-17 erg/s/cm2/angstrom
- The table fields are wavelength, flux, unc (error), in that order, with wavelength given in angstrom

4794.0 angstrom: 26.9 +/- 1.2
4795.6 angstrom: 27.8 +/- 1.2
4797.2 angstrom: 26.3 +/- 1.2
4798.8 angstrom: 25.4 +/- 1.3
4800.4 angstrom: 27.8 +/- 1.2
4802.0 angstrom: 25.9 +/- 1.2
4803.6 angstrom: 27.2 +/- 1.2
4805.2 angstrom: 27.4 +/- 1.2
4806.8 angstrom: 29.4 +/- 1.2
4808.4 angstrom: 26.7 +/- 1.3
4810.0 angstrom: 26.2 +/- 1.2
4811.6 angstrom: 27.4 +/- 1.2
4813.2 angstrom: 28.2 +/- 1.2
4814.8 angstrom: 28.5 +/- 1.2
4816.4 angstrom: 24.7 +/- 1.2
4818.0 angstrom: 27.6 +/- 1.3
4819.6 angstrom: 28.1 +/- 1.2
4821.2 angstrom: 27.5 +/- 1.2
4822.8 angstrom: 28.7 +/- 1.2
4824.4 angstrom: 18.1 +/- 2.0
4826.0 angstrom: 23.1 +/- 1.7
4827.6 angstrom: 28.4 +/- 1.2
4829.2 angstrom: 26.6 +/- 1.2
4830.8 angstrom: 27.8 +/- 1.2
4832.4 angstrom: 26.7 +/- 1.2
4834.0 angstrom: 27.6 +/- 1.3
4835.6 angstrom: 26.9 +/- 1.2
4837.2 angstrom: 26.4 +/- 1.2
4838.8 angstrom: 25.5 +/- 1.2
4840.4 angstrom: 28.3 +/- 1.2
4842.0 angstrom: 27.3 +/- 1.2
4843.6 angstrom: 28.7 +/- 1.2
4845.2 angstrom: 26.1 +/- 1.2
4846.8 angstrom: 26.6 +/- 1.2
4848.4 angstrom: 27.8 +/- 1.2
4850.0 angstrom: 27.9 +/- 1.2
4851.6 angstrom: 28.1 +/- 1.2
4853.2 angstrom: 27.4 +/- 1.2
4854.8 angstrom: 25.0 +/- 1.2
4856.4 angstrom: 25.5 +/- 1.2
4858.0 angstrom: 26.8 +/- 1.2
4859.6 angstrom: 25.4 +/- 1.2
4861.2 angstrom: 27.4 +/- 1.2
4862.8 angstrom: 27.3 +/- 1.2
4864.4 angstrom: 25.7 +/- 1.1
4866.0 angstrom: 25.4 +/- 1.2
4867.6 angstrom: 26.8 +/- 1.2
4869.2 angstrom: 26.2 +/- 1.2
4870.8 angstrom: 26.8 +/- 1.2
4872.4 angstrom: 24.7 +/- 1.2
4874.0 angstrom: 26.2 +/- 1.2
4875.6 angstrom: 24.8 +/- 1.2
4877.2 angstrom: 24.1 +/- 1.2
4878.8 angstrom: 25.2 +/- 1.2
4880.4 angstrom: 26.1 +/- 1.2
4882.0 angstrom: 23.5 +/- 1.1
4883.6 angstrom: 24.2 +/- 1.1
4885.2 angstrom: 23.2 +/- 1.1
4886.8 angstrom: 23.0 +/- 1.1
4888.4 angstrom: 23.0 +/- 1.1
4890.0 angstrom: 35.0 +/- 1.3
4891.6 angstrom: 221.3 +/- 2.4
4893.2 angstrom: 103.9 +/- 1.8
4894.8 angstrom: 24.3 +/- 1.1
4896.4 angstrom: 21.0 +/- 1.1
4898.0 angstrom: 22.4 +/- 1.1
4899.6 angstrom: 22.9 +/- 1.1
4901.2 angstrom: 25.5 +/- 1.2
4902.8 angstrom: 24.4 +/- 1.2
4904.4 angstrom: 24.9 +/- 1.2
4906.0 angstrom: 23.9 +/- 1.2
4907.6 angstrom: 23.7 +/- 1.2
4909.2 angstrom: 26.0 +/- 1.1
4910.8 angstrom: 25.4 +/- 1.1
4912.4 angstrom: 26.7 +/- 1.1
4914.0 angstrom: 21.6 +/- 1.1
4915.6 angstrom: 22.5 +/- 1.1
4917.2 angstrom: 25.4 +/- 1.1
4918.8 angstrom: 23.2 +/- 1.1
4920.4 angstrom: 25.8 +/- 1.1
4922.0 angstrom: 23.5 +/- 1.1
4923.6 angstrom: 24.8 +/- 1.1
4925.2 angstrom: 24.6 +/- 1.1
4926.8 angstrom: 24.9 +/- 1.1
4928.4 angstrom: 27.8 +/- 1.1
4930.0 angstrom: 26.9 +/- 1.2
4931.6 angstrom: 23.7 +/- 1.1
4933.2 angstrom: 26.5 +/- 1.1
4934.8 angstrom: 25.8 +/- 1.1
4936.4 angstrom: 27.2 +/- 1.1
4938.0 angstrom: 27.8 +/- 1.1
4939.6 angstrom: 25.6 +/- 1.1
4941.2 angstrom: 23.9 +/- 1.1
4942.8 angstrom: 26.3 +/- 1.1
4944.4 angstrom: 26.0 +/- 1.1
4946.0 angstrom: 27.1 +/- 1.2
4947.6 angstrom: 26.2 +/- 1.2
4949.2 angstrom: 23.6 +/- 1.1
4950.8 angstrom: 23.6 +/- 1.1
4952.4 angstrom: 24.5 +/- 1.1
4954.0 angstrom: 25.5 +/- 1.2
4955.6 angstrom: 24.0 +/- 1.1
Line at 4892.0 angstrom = H-beta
